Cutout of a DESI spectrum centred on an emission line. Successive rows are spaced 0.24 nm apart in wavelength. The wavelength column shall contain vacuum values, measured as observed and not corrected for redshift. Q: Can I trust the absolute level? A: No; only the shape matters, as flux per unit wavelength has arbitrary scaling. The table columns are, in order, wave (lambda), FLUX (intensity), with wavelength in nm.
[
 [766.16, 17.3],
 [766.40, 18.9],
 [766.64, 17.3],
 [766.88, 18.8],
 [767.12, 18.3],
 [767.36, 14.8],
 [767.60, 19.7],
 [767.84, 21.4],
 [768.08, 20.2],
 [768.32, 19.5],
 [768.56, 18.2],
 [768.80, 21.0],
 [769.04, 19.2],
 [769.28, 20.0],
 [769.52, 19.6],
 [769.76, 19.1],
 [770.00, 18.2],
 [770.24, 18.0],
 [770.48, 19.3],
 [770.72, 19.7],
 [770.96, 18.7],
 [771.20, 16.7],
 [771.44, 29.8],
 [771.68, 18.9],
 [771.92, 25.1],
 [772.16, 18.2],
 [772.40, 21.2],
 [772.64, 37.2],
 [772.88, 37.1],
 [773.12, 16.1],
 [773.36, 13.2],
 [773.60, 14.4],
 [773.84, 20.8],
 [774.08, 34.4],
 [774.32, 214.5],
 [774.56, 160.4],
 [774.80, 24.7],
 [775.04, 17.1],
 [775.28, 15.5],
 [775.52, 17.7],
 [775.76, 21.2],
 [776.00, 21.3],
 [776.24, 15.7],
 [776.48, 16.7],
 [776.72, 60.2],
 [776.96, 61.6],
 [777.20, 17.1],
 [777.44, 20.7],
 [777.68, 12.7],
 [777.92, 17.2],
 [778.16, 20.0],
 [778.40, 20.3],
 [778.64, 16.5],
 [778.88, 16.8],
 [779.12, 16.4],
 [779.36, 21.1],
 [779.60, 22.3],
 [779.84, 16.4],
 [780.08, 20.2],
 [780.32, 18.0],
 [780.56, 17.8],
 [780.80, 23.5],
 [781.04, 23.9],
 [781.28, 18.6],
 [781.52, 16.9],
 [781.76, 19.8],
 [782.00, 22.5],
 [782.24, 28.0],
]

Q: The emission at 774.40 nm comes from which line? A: H-alpha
